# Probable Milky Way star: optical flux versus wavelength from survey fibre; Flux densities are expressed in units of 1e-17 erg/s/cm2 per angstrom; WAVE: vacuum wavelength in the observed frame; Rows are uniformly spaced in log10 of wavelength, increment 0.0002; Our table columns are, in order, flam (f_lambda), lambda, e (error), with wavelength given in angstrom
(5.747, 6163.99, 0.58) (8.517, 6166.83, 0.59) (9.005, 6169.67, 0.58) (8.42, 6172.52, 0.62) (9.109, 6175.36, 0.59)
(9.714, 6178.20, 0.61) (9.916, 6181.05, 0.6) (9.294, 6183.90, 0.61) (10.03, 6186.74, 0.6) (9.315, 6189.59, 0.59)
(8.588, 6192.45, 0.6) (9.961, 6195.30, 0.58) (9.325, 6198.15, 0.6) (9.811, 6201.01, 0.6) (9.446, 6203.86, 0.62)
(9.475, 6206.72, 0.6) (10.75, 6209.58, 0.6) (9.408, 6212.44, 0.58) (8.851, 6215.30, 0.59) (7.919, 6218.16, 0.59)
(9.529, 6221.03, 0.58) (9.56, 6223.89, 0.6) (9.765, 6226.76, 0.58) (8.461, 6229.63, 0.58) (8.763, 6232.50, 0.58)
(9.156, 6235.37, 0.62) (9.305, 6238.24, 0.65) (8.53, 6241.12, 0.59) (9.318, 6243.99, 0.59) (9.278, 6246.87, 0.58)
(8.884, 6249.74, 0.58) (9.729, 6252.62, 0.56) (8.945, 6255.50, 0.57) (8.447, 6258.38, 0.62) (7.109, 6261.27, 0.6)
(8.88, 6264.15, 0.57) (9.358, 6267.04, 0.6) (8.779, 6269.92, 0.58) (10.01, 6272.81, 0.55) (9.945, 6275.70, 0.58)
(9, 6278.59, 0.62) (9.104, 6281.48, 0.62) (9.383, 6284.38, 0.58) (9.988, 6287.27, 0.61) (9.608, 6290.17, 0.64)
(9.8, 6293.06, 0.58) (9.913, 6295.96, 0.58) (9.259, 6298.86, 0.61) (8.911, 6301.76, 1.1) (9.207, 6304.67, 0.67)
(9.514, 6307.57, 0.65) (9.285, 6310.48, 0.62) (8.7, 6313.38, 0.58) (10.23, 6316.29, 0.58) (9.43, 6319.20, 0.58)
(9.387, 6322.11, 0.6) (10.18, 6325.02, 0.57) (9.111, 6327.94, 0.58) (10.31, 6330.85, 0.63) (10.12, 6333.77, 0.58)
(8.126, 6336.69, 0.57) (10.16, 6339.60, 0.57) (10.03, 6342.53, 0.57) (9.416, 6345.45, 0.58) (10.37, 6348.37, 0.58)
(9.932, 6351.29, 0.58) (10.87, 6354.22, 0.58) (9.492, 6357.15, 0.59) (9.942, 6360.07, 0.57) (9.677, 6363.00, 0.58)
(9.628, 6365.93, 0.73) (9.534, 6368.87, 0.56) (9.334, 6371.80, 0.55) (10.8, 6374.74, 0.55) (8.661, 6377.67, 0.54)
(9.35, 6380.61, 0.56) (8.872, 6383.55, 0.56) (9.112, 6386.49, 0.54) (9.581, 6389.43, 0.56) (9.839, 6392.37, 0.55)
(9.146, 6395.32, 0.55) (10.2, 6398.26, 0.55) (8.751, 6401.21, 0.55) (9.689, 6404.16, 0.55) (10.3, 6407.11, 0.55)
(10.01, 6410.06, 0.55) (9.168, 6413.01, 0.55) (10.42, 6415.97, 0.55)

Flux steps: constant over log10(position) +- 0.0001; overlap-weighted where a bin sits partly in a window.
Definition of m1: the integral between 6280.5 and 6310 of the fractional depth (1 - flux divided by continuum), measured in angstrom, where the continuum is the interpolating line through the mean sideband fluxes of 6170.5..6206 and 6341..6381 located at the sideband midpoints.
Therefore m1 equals 0.6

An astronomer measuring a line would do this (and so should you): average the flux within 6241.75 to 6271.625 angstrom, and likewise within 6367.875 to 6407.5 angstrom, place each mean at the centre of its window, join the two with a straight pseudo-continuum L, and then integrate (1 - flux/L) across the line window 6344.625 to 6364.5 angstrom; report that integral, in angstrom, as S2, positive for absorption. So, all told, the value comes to -1.4 angstrom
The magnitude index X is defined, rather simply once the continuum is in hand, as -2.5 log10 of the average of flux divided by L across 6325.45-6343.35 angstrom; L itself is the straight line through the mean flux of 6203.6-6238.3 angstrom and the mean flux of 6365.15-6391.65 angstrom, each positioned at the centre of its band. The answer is -0.03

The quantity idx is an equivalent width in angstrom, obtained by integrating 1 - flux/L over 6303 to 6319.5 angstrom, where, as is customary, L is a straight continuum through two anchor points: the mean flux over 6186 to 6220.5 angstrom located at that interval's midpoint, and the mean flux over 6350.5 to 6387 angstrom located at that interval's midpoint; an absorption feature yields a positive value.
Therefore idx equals 0.3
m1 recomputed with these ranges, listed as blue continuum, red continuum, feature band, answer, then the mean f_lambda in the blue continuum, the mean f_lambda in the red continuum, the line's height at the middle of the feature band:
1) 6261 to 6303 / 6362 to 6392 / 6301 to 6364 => -1.7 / 9.33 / 9.47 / 9.4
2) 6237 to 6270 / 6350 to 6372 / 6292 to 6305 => -0.2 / 8.88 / 9.83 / 9.28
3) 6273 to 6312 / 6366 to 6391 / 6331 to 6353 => -0.8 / 9.47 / 9.42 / 9.44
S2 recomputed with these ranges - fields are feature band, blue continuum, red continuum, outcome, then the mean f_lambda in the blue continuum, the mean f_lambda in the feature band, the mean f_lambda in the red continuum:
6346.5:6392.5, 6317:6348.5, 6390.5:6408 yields -0.1 angstrom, 9.68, 9.68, 9.63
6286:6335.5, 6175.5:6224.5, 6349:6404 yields -0.1 angstrom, 9.45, 9.58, 9.61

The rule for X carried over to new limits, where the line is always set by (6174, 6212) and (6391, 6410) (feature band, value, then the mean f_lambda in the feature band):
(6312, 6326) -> 0.01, 9.57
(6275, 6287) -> 0.03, 9.38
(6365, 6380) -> 0.01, 9.57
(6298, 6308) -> 0.05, 9.19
